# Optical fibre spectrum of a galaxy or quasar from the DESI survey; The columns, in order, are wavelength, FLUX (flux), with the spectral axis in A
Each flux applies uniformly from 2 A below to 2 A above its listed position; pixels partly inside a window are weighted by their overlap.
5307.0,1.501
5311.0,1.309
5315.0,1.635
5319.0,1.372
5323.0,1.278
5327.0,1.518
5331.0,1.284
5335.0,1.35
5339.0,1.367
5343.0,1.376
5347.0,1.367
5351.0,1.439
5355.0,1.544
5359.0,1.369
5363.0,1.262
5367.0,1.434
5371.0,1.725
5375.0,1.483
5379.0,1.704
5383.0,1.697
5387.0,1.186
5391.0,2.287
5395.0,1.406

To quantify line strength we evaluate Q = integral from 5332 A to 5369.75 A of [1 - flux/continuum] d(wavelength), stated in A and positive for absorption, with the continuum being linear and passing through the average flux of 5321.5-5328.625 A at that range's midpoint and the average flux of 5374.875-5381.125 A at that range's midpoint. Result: 2.9 A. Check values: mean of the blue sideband 1.4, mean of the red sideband 1.63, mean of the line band 1.39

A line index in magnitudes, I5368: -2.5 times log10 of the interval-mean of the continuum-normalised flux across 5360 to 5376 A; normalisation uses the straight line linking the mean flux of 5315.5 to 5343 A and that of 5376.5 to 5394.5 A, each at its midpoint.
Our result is 0.09 mag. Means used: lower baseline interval 1.38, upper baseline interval 1.69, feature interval 1.47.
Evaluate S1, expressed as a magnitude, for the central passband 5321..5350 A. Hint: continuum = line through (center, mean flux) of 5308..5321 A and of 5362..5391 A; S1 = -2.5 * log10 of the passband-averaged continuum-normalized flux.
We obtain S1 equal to 0.09 mag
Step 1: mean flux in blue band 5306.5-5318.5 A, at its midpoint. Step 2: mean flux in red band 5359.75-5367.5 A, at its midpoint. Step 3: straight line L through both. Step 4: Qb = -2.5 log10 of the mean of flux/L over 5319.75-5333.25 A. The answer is 0.05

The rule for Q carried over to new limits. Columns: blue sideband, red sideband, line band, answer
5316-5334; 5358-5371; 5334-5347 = 0.2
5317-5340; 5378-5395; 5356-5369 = 1.5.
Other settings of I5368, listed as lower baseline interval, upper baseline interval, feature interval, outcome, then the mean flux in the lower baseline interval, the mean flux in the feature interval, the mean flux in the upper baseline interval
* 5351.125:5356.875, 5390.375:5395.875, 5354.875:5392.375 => 0.076 mag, 1.51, 1.56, 1.83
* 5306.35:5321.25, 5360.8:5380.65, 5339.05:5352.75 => 0.073 mag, 1.45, 1.39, 1.52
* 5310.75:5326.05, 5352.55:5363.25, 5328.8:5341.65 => 0.061 mag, 1.42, 1.34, 1.41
